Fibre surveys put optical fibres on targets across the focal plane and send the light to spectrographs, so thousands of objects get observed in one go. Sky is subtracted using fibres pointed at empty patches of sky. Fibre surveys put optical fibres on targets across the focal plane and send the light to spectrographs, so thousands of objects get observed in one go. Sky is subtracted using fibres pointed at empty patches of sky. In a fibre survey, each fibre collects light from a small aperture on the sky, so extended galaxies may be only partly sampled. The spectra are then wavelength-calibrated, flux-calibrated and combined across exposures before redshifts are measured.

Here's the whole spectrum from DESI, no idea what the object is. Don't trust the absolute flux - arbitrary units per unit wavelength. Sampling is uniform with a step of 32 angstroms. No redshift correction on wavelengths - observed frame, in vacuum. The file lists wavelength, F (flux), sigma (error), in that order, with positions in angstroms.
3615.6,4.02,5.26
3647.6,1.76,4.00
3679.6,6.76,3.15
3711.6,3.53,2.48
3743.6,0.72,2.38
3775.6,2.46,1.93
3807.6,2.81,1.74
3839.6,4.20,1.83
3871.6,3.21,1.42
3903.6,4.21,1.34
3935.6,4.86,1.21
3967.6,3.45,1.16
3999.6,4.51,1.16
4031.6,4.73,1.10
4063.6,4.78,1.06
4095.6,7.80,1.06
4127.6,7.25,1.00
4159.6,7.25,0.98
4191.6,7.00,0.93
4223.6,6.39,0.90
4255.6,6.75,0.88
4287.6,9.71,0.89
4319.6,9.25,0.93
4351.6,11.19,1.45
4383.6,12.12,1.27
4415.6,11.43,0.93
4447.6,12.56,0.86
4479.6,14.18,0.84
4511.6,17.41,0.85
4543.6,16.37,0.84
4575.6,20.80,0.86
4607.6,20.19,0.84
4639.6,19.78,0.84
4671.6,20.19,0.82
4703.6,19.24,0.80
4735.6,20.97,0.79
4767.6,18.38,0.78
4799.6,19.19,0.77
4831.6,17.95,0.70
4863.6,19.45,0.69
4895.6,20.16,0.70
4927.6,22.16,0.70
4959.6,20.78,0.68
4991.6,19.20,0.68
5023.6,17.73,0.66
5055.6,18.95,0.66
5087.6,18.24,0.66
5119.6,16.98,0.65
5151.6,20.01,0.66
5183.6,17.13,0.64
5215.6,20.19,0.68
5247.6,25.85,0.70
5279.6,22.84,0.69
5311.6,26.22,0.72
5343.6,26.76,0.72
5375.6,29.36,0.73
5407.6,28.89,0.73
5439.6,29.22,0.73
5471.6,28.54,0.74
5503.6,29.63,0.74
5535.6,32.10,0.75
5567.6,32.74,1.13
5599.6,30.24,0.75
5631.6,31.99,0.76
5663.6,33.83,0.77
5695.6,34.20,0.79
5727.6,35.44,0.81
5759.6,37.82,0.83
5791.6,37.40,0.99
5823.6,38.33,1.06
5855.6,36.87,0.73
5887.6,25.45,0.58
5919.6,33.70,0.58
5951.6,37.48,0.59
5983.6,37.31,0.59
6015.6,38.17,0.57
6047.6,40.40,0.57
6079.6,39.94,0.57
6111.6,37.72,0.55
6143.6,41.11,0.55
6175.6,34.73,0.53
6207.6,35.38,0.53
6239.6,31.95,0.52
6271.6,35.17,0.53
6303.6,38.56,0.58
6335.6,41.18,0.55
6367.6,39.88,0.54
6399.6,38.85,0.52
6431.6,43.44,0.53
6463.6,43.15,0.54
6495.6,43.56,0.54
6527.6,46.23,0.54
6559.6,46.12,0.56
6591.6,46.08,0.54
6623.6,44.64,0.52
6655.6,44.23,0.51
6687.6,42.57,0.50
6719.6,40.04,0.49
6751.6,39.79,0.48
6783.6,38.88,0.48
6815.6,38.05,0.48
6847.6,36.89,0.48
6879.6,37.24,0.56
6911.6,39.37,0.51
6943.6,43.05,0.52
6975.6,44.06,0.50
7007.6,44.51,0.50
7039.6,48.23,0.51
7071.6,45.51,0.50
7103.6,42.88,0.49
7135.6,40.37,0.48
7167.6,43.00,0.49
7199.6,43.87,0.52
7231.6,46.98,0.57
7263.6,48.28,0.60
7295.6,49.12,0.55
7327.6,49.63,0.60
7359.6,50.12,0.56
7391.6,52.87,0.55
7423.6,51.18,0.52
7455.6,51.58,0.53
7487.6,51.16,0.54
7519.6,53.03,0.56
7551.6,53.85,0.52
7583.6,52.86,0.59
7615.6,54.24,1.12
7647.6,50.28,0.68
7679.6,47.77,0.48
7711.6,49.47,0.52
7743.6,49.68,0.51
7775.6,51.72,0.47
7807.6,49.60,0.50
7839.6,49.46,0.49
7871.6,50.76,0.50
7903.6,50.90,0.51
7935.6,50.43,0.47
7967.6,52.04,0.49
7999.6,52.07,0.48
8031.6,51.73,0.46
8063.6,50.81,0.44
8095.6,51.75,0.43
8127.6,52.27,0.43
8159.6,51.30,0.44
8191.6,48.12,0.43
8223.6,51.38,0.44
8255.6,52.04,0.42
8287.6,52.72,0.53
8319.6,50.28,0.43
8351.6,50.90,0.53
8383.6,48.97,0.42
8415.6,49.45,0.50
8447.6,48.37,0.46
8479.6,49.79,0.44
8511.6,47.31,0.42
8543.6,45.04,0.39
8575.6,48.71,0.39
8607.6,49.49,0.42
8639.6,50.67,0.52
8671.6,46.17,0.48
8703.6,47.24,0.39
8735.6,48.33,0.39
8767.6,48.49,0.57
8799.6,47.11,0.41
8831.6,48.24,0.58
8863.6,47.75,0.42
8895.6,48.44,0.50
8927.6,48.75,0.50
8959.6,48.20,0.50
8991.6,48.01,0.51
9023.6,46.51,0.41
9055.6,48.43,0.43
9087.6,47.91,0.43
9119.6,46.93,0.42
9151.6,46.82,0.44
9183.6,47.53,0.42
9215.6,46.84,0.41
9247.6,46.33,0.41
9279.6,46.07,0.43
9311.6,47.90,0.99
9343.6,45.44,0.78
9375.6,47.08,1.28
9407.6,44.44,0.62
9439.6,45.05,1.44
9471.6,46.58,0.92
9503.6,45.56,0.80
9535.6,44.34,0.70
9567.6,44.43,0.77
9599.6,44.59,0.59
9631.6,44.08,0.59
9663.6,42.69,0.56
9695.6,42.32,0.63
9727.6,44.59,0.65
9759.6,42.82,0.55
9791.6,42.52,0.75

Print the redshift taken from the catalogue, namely 0.000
